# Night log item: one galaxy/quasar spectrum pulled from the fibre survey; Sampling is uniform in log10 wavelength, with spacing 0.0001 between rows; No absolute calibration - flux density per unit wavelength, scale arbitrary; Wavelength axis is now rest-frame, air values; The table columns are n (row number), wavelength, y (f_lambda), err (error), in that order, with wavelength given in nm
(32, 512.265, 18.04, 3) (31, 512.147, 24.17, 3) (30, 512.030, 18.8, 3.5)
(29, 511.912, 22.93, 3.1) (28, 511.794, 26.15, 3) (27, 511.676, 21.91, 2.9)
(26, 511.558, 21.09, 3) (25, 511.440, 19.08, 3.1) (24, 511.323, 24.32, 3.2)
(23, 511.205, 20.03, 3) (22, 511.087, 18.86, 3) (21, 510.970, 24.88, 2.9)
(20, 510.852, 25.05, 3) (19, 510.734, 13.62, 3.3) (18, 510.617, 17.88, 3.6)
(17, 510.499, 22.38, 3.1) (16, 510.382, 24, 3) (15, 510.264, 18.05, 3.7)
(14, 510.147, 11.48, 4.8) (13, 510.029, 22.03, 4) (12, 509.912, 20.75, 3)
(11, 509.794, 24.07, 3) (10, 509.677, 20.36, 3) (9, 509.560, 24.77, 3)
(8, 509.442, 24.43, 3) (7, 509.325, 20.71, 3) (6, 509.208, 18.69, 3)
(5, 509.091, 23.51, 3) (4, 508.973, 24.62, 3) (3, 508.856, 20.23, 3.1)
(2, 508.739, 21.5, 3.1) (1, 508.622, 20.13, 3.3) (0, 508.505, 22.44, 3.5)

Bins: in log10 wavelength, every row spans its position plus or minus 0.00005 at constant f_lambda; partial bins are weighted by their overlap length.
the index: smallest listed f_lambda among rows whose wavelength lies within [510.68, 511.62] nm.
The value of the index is 13.62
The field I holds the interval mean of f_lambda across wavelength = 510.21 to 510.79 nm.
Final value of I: 19.2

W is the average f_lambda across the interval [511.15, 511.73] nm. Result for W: 21.3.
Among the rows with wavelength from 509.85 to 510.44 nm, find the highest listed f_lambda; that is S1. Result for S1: 24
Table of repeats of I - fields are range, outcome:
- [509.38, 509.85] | 23.4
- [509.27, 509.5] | 22.6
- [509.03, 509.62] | 22.4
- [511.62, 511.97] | 23.7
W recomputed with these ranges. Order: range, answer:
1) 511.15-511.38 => 22.2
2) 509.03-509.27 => 21.1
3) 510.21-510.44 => 21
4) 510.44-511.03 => 20.8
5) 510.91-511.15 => 21.9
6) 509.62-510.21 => 19.7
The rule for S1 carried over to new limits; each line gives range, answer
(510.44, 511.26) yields 25.05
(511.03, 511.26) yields 20.03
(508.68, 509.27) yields 24.62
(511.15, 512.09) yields 26.15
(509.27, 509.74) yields 24.77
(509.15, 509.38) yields 20.71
